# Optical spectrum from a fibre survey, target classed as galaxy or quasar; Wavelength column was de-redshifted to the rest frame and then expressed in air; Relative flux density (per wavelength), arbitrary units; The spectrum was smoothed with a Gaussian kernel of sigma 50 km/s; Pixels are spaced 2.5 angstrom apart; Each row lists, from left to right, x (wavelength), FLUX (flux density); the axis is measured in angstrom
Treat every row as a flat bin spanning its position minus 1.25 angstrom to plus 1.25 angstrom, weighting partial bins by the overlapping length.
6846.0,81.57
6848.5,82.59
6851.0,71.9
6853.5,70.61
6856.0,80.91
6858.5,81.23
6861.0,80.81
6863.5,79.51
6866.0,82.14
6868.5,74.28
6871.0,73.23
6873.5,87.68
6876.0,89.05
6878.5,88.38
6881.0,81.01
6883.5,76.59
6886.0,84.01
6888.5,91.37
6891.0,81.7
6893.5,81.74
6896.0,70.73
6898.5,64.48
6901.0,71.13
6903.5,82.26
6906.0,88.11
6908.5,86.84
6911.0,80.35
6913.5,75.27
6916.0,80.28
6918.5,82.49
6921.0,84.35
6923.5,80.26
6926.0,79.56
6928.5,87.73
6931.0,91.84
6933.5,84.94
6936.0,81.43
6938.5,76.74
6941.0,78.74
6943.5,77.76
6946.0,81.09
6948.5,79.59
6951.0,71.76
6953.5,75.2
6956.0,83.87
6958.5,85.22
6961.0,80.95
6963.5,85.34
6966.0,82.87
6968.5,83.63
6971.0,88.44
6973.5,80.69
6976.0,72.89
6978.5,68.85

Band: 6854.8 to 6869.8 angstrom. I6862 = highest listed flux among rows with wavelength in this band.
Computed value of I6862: 82.14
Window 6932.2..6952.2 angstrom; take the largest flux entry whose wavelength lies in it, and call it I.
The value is 84.94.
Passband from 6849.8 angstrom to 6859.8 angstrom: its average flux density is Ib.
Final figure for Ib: 76.2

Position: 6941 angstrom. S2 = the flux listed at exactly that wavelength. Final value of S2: 78.74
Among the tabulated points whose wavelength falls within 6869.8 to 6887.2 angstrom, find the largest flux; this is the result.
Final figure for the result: 89.05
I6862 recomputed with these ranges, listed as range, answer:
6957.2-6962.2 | 85.22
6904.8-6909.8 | 88.11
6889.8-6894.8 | 81.74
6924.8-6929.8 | 87.73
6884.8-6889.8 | 91.37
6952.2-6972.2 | 88.44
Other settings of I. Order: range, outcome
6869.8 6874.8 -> 87.68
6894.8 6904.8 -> 82.26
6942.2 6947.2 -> 81.09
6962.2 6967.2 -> 85.34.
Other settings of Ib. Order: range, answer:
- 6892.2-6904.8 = 74.2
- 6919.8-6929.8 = 83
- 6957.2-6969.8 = 83.6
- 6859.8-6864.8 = 80.2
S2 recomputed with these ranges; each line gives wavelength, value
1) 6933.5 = 84.94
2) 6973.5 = 80.69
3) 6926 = 79.56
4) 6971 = 88.44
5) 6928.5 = 87.73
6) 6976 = 72.89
